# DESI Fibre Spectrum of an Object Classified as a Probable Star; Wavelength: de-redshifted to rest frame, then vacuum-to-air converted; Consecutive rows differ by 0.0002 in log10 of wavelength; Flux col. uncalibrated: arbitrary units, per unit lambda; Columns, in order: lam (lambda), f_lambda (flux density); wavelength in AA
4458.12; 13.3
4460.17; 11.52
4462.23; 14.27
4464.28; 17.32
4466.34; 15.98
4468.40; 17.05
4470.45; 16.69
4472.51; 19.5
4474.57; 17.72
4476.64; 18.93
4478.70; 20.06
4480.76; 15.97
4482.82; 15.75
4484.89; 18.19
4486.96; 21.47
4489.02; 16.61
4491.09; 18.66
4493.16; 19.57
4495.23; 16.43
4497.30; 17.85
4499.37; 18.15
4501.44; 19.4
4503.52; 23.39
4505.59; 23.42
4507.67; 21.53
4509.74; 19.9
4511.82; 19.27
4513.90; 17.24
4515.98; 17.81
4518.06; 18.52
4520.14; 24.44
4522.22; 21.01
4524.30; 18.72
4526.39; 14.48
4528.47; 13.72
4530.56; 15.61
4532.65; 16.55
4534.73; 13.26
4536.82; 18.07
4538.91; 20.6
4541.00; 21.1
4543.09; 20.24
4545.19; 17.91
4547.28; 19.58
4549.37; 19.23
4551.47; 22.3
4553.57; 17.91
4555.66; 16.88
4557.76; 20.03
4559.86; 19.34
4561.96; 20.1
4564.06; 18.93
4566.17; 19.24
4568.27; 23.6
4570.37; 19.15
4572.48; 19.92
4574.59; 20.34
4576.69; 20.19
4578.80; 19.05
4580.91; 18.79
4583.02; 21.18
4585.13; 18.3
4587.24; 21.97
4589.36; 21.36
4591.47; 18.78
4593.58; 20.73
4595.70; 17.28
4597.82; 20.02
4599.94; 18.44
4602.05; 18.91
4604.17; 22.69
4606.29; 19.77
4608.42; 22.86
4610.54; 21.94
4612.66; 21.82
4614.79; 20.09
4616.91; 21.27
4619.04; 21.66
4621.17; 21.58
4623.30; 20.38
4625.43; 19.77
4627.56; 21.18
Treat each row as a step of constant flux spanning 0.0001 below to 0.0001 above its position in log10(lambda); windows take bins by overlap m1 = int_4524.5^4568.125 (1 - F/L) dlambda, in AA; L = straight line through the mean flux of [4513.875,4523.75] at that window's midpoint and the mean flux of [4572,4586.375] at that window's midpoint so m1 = 3.3 AA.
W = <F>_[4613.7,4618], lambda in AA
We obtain 20.7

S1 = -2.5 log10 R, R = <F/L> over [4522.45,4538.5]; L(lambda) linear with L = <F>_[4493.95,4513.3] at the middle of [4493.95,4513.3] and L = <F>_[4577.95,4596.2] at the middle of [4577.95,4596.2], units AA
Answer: 0.22 mag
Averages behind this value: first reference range 19.9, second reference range 19.8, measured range 16.2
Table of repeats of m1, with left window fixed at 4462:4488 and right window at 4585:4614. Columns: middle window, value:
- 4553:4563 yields 0.3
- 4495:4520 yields -1.7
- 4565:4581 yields -0.2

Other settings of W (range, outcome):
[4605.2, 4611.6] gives 21.5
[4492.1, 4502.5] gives 18.3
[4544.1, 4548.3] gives 18.7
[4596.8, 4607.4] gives 20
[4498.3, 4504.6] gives 20.3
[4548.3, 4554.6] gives 19.8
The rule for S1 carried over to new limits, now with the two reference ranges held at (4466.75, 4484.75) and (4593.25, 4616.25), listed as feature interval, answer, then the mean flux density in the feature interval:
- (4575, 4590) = -0.01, 20.1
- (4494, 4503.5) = -0.02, 18.6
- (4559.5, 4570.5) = -0.03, 20.2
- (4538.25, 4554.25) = -0.04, 19.9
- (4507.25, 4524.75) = -0.07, 19.8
